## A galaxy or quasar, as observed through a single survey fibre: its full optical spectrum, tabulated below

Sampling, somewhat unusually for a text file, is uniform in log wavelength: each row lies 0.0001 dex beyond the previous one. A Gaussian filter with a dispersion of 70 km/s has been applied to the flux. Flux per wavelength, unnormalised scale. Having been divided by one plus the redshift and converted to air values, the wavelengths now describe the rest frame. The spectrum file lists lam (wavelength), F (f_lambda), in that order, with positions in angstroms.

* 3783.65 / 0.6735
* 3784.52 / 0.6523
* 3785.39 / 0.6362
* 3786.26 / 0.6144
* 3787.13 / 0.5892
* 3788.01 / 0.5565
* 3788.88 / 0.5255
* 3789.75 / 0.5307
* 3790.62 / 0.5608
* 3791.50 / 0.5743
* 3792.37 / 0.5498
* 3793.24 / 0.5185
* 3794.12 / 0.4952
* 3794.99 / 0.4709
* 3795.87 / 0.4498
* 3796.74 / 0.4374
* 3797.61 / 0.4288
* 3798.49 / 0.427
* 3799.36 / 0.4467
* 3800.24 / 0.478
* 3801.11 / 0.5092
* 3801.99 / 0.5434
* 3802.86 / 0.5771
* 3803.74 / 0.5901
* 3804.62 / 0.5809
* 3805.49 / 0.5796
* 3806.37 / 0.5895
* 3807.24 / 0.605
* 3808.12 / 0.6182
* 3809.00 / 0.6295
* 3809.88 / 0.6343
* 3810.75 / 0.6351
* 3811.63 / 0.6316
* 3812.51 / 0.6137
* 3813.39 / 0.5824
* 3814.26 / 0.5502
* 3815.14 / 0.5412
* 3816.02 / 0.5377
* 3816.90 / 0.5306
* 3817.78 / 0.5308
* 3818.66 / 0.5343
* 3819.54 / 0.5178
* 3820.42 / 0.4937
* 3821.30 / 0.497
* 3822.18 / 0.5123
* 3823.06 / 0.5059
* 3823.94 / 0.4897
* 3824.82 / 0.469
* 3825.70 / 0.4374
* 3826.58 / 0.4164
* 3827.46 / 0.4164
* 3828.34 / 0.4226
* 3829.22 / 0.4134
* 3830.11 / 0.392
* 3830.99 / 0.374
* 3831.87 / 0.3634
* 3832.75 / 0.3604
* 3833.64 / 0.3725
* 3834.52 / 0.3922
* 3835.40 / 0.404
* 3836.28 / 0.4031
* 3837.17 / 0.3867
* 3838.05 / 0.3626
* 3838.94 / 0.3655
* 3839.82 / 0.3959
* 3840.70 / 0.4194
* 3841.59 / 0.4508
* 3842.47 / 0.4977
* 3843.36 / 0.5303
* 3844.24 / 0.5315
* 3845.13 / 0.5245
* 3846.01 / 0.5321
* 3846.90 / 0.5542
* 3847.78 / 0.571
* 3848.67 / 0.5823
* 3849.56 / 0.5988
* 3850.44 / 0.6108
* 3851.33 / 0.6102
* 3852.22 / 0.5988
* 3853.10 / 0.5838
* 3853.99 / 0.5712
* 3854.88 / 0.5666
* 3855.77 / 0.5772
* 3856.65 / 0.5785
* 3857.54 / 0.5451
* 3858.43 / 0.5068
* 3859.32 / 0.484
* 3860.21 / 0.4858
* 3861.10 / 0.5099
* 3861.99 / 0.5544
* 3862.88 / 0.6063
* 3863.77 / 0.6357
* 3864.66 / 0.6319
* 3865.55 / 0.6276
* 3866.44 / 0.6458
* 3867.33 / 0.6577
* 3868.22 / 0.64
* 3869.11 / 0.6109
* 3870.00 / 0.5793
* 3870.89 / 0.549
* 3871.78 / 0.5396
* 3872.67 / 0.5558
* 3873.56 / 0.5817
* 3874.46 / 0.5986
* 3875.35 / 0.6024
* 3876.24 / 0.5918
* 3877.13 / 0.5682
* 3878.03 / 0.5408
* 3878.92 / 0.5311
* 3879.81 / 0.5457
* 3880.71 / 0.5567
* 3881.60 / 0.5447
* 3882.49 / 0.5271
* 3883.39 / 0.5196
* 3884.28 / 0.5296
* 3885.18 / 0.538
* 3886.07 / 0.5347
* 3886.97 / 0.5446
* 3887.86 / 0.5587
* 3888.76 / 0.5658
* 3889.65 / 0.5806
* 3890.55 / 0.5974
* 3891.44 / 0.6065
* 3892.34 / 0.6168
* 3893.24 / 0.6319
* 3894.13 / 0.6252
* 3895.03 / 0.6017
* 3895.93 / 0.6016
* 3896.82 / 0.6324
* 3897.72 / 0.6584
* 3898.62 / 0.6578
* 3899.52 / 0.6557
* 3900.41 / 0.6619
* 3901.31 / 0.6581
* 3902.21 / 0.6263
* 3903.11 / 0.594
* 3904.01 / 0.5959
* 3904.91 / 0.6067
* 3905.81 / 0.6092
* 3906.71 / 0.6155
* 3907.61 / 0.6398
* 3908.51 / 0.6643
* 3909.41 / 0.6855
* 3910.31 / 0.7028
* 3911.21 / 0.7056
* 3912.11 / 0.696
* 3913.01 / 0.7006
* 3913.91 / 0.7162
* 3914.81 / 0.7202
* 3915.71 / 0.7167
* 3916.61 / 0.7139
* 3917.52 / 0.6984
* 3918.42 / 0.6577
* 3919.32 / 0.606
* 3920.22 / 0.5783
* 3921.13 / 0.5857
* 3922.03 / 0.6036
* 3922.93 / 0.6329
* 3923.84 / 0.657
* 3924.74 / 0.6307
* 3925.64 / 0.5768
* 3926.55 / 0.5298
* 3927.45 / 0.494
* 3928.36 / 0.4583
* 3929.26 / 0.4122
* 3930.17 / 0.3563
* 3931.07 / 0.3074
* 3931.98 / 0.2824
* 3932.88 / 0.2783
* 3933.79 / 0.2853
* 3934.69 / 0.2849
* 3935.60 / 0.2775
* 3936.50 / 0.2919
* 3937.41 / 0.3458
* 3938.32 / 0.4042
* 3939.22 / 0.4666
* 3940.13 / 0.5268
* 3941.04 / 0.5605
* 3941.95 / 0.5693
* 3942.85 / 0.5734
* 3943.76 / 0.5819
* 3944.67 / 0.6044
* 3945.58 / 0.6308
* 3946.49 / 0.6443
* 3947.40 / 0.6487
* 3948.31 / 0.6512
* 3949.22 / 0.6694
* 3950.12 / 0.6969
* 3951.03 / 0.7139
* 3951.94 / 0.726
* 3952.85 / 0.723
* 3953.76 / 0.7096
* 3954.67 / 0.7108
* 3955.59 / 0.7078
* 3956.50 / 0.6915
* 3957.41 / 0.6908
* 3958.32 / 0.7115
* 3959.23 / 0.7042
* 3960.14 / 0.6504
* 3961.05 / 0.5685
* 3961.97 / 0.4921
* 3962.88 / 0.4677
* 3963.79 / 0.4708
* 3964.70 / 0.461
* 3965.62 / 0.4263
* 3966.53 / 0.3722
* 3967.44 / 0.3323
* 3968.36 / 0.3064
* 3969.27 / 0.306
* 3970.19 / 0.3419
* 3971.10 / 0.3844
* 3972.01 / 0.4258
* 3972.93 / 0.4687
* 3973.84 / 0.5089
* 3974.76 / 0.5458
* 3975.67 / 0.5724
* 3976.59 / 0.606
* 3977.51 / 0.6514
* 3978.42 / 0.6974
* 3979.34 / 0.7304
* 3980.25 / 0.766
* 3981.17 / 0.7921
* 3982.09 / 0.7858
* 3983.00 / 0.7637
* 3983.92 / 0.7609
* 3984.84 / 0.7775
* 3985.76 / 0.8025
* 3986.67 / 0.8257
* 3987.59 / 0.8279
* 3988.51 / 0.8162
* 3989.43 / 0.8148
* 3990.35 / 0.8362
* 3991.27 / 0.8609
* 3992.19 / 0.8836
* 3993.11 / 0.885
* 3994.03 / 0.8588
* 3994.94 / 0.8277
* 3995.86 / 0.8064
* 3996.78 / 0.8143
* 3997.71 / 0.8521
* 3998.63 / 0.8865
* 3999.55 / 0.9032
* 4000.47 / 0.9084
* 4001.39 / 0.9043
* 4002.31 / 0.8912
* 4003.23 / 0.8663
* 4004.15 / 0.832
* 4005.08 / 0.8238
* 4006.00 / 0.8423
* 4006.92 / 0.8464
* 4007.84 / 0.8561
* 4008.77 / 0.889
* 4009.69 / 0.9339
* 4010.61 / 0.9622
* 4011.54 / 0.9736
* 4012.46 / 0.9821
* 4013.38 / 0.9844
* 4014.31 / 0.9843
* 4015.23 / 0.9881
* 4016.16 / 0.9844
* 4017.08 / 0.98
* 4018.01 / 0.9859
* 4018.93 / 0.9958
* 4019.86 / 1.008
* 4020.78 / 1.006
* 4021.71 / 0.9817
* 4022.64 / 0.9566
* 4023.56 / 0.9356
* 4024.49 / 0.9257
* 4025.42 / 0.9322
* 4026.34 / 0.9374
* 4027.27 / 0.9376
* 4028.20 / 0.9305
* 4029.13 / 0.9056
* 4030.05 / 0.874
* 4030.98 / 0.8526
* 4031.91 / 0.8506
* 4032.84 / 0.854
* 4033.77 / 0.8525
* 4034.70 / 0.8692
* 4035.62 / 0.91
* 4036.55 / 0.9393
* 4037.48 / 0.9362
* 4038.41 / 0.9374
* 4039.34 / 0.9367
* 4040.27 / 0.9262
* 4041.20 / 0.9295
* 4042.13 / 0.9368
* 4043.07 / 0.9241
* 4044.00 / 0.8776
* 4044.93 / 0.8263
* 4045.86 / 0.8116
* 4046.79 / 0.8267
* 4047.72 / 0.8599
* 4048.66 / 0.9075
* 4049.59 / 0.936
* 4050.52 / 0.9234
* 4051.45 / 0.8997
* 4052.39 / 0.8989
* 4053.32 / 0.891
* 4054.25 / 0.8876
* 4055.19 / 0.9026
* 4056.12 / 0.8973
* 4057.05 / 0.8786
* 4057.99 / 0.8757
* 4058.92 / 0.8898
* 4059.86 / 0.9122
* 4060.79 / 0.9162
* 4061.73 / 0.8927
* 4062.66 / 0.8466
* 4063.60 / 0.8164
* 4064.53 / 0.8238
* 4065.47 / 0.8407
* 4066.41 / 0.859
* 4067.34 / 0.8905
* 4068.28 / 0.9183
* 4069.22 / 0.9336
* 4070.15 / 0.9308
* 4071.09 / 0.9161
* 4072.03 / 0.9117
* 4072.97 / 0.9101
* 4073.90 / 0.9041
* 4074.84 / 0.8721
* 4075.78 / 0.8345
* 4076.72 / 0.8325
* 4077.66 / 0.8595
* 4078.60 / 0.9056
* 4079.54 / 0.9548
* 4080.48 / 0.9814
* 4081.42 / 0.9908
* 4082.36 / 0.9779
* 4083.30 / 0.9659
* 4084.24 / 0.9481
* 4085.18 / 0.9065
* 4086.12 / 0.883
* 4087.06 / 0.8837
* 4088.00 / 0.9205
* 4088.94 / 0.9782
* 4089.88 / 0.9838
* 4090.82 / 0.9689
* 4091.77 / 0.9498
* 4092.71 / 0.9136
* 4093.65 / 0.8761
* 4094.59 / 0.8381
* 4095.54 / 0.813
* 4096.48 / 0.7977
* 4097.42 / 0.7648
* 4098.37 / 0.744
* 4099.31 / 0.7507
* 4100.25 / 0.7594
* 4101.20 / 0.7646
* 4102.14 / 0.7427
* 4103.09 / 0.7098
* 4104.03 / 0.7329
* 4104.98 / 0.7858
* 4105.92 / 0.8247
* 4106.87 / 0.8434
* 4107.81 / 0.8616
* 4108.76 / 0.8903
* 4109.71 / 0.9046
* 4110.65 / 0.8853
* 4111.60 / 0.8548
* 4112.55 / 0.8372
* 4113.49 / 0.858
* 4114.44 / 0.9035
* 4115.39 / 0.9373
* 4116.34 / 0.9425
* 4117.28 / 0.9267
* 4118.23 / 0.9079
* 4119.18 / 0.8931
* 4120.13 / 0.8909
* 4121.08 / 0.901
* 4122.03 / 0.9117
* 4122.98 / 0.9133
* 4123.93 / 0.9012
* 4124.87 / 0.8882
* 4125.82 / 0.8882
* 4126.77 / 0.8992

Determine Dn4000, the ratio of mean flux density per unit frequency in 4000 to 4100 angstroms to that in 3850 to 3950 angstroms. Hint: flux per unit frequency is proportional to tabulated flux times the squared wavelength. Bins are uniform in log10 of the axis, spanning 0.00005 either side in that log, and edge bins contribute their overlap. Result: 1.7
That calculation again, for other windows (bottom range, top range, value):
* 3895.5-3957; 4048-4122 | 1.63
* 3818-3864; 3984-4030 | 2.00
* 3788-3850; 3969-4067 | 1.88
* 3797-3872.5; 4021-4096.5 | 1.93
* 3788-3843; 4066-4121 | 2.05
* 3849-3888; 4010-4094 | 1.76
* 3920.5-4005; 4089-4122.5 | 1.48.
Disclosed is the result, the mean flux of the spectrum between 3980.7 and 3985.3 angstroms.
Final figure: 0.775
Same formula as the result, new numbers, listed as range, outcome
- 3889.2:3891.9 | 0.596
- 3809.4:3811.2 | 0.635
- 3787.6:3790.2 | 0.539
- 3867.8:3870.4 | 0.611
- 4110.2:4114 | 0.859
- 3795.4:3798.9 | 0.436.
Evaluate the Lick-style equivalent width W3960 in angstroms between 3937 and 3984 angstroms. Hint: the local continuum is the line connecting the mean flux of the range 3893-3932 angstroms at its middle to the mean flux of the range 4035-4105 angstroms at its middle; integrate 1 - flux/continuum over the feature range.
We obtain 7.58 angstroms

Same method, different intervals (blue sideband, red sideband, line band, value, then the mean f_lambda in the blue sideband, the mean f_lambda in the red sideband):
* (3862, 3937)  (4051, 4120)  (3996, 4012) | -2.9 angstroms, 0.576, 0.878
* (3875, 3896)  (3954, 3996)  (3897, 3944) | 2.9 angstroms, 0.568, 0.645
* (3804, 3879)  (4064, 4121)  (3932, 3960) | 4.6 angstroms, 0.529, 0.877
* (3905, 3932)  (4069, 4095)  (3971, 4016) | -3.2 angstroms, 0.603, 0.919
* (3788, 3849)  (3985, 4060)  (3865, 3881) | 0.5 angstroms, 0.499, 0.898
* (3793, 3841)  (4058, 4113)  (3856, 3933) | 1.4 angstroms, 0.489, 0.872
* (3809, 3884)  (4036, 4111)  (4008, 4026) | -3.9 angstroms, 0.525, 0.881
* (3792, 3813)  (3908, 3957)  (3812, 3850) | 5.3 angstroms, 0.543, 0.575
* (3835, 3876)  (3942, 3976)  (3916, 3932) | 0.1 angstroms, 0.543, 0.565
